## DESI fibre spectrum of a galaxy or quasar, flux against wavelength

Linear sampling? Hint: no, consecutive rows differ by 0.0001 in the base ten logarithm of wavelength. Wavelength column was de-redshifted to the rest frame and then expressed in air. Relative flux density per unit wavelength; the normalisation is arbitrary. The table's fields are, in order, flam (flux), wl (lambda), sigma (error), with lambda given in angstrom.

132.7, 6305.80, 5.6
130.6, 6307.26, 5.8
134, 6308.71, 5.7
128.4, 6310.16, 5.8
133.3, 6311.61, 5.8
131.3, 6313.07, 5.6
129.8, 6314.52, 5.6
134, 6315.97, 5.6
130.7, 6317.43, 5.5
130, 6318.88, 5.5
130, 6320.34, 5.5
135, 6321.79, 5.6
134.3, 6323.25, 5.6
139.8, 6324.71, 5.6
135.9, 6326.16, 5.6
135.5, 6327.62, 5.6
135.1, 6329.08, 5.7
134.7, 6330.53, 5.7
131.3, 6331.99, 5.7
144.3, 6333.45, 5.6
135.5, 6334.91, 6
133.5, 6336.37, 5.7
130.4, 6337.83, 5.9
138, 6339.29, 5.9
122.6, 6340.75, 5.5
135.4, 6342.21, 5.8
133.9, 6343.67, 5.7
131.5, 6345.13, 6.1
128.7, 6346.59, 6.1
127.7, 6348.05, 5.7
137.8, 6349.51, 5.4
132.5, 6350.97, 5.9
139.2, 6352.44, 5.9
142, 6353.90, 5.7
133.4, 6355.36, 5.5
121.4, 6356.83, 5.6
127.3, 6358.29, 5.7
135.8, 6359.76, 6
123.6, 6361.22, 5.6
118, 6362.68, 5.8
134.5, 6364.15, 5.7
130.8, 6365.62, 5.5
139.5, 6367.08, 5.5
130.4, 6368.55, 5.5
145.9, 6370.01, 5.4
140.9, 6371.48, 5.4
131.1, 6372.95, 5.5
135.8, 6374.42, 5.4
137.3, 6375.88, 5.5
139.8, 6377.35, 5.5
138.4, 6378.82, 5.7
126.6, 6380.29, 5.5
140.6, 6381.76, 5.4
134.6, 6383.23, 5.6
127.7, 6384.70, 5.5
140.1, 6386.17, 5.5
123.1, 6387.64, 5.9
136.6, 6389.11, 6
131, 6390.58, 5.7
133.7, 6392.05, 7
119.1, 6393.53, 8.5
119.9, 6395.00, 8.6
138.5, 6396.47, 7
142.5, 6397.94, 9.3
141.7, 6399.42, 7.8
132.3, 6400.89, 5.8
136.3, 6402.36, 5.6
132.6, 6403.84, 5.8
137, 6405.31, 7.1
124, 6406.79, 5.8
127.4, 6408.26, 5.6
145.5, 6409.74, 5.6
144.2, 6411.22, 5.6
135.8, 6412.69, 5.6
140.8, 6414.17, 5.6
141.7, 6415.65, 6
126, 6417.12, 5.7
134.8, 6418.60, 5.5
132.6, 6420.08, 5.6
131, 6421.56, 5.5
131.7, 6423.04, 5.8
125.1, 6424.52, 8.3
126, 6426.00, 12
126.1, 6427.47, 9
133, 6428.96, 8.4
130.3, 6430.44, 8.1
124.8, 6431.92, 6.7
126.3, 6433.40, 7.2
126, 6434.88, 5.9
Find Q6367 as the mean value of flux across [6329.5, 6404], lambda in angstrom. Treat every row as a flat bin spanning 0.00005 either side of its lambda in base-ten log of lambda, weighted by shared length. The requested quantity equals 133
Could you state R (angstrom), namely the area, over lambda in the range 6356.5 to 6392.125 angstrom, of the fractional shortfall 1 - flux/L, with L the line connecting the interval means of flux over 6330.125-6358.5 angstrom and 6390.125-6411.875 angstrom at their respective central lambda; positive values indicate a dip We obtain 0.08 angstrom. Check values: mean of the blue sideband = 133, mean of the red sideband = 134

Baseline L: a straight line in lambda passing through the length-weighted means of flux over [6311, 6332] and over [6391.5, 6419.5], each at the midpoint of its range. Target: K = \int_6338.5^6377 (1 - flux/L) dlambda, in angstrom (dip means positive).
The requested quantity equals 0.26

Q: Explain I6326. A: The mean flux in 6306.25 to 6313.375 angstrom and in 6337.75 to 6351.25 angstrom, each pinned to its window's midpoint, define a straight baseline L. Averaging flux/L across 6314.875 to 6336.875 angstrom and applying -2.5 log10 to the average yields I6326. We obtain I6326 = -0.02 mag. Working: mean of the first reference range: 131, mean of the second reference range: 132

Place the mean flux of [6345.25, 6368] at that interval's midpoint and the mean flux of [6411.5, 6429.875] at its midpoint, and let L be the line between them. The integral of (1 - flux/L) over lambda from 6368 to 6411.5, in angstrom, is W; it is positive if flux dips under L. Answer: -0.8 angstrom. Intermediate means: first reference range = 131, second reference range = 132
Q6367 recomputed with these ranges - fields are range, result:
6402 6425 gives 134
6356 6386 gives 133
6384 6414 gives 134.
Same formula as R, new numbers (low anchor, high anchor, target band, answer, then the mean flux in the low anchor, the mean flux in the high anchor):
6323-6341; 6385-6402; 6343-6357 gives 0.11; 135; 133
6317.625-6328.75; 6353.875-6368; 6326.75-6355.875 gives -0.44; 134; 130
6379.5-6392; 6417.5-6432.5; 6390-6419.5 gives -0.71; 133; 129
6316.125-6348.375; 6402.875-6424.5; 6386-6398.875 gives 0.26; 133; 134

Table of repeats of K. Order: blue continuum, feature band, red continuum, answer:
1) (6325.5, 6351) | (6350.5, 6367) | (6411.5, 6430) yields 0.27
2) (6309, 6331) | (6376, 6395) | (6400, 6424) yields 0.27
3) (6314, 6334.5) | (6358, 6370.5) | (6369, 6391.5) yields 0.31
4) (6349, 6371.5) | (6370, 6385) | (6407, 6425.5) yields -0.29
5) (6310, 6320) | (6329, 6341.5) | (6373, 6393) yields -0.18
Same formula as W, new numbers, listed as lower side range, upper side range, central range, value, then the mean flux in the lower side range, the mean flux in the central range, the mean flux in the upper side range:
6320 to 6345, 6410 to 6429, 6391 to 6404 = 0.1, 134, 133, 133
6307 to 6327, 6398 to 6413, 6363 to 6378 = -0.2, 133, 136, 136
